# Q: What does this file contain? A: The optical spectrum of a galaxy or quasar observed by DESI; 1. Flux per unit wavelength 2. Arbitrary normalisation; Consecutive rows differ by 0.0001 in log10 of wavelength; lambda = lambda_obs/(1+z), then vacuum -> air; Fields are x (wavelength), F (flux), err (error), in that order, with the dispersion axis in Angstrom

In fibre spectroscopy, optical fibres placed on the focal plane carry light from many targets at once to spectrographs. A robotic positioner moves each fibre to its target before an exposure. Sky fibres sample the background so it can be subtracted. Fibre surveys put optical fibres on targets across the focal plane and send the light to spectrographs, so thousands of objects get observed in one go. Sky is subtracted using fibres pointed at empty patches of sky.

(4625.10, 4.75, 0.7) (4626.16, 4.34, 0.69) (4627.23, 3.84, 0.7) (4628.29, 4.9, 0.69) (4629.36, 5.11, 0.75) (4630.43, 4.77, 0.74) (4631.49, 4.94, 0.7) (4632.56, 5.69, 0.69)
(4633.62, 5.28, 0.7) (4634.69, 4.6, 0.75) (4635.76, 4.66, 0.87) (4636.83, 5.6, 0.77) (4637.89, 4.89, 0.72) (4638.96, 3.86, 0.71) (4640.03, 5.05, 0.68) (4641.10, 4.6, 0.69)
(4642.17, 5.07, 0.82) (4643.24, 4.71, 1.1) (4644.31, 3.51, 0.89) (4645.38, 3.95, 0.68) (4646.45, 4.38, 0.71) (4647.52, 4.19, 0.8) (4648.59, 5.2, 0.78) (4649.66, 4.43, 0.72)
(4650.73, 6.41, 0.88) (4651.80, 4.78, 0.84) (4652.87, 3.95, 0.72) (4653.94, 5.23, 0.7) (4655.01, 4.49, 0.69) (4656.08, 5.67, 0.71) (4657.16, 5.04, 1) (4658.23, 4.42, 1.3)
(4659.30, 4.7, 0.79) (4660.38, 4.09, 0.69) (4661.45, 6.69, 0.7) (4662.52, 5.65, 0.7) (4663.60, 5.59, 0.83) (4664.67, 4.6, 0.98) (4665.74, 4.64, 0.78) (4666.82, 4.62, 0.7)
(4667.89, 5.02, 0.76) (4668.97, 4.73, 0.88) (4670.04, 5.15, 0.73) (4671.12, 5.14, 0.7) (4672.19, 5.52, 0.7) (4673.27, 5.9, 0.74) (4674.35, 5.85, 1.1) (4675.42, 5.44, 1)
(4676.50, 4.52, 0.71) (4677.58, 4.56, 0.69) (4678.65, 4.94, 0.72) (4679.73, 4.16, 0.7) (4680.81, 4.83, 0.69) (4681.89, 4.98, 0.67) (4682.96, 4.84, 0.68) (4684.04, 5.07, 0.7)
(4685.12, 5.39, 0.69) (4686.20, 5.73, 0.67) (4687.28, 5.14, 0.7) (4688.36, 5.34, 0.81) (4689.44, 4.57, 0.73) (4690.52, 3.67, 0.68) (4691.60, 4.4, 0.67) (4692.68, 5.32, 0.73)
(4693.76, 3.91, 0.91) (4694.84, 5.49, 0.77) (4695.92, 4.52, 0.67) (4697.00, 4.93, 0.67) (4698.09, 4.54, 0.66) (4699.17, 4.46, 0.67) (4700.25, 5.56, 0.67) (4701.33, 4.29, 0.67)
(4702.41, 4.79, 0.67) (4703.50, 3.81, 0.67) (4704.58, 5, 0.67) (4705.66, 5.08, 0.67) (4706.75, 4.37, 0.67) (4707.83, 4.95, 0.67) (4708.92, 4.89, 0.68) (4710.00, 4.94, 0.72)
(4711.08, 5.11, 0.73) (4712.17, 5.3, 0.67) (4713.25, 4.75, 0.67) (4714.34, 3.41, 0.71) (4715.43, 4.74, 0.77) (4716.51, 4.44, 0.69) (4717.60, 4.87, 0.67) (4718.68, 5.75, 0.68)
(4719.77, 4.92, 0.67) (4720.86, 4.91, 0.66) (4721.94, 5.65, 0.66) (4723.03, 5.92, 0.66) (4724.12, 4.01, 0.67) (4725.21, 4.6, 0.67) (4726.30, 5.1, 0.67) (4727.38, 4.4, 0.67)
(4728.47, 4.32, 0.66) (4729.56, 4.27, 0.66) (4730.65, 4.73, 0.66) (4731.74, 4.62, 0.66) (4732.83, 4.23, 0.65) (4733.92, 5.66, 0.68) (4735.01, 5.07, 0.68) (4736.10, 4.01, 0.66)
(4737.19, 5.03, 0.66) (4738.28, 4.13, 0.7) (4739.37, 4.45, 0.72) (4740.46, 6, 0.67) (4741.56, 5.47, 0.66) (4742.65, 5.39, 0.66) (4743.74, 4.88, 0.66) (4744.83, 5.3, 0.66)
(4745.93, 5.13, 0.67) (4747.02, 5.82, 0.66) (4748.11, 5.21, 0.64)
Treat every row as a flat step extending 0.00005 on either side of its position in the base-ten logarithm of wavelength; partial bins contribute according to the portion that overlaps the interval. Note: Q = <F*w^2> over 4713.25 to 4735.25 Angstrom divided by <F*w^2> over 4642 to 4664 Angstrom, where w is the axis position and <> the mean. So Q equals 1.01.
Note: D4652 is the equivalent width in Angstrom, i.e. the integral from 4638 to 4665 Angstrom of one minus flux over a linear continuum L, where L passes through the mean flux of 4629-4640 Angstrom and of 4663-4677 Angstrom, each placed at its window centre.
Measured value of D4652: 1.2 Angstrom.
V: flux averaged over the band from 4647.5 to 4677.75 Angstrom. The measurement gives 5.06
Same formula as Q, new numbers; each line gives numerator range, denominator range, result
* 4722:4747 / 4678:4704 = 1.04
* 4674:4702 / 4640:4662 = 1.03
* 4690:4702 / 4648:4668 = 0.94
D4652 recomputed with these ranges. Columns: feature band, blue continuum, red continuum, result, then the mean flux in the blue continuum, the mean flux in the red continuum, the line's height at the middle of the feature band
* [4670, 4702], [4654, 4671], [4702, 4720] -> -0.2 Angstrom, 5.02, 4.77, 4.9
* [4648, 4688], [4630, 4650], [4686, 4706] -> -2.8 Angstrom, 4.71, 4.75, 4.73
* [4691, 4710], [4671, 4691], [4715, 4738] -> 0.8 Angstrom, 5.03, 4.82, 4.94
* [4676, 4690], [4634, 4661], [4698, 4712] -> -0.5 Angstrom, 4.71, 4.78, 4.75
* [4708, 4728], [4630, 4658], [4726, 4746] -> -0.2 Angstrom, 4.8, 4.84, 4.83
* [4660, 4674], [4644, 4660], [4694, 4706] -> -1.4 Angstrom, 4.7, 4.74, 4.71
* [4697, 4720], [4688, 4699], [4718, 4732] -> 0.0 Angstrom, 4.65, 4.87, 4.75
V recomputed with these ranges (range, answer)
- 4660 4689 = 5.12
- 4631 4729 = 4.87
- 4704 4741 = 4.81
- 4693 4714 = 4.77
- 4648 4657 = 5.02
